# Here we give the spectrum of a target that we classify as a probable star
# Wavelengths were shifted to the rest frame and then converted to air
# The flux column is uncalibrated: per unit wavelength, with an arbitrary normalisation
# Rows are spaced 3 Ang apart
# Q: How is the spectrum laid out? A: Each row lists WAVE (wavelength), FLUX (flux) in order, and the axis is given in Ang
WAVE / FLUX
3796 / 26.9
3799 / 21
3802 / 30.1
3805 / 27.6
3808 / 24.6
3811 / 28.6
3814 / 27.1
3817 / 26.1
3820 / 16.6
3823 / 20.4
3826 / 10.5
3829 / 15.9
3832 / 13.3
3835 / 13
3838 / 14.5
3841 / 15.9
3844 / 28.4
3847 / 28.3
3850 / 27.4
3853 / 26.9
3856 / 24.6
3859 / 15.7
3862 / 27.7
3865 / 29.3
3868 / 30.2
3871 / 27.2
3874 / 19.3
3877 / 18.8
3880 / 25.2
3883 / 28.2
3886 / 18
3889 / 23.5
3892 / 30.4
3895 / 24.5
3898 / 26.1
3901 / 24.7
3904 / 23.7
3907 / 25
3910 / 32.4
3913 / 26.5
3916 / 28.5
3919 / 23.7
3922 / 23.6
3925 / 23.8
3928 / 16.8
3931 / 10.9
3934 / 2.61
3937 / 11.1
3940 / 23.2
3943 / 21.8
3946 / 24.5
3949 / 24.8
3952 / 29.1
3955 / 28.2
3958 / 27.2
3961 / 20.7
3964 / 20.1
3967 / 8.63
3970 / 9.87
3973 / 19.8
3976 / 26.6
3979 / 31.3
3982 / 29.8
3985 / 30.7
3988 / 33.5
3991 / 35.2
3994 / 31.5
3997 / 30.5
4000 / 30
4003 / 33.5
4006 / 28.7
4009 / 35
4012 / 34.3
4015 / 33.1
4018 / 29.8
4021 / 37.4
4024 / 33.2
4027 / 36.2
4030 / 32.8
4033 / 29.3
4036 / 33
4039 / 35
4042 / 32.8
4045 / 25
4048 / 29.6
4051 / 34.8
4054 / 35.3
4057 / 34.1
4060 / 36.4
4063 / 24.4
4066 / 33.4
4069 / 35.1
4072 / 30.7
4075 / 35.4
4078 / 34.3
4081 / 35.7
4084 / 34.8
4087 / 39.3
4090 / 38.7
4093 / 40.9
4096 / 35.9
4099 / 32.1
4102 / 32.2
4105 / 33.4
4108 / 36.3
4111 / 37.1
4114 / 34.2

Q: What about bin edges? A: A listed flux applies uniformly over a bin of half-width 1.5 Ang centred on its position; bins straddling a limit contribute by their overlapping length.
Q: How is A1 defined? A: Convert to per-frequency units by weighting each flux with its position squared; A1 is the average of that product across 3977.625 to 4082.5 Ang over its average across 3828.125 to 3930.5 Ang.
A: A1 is 1.50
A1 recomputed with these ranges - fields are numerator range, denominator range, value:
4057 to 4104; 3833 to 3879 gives 1.68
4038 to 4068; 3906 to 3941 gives 1.67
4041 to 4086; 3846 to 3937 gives 1.52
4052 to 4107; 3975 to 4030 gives 1.11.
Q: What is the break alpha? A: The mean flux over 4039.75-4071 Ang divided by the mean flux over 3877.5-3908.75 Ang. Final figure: 1.30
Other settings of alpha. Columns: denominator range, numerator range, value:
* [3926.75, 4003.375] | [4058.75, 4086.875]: 1.44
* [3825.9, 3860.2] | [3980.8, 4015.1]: 1.61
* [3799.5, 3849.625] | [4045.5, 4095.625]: 1.60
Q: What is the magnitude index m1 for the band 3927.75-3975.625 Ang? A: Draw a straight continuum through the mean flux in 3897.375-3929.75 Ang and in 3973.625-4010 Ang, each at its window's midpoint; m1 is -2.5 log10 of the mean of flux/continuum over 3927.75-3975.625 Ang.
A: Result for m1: 0.42 mag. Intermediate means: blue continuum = 24.8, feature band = 18.9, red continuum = 31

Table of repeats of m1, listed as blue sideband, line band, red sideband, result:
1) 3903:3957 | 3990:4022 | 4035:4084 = -0.14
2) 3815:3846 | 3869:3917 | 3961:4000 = -0.19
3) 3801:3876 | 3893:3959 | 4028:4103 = 0.17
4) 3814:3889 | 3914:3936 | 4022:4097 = 0.36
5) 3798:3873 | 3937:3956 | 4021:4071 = 0.17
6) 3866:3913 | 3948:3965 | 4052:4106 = 0.14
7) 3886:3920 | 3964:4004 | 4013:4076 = 0.13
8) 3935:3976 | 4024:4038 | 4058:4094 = -0.12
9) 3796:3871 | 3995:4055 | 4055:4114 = -0.02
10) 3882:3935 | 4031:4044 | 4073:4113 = -0.01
